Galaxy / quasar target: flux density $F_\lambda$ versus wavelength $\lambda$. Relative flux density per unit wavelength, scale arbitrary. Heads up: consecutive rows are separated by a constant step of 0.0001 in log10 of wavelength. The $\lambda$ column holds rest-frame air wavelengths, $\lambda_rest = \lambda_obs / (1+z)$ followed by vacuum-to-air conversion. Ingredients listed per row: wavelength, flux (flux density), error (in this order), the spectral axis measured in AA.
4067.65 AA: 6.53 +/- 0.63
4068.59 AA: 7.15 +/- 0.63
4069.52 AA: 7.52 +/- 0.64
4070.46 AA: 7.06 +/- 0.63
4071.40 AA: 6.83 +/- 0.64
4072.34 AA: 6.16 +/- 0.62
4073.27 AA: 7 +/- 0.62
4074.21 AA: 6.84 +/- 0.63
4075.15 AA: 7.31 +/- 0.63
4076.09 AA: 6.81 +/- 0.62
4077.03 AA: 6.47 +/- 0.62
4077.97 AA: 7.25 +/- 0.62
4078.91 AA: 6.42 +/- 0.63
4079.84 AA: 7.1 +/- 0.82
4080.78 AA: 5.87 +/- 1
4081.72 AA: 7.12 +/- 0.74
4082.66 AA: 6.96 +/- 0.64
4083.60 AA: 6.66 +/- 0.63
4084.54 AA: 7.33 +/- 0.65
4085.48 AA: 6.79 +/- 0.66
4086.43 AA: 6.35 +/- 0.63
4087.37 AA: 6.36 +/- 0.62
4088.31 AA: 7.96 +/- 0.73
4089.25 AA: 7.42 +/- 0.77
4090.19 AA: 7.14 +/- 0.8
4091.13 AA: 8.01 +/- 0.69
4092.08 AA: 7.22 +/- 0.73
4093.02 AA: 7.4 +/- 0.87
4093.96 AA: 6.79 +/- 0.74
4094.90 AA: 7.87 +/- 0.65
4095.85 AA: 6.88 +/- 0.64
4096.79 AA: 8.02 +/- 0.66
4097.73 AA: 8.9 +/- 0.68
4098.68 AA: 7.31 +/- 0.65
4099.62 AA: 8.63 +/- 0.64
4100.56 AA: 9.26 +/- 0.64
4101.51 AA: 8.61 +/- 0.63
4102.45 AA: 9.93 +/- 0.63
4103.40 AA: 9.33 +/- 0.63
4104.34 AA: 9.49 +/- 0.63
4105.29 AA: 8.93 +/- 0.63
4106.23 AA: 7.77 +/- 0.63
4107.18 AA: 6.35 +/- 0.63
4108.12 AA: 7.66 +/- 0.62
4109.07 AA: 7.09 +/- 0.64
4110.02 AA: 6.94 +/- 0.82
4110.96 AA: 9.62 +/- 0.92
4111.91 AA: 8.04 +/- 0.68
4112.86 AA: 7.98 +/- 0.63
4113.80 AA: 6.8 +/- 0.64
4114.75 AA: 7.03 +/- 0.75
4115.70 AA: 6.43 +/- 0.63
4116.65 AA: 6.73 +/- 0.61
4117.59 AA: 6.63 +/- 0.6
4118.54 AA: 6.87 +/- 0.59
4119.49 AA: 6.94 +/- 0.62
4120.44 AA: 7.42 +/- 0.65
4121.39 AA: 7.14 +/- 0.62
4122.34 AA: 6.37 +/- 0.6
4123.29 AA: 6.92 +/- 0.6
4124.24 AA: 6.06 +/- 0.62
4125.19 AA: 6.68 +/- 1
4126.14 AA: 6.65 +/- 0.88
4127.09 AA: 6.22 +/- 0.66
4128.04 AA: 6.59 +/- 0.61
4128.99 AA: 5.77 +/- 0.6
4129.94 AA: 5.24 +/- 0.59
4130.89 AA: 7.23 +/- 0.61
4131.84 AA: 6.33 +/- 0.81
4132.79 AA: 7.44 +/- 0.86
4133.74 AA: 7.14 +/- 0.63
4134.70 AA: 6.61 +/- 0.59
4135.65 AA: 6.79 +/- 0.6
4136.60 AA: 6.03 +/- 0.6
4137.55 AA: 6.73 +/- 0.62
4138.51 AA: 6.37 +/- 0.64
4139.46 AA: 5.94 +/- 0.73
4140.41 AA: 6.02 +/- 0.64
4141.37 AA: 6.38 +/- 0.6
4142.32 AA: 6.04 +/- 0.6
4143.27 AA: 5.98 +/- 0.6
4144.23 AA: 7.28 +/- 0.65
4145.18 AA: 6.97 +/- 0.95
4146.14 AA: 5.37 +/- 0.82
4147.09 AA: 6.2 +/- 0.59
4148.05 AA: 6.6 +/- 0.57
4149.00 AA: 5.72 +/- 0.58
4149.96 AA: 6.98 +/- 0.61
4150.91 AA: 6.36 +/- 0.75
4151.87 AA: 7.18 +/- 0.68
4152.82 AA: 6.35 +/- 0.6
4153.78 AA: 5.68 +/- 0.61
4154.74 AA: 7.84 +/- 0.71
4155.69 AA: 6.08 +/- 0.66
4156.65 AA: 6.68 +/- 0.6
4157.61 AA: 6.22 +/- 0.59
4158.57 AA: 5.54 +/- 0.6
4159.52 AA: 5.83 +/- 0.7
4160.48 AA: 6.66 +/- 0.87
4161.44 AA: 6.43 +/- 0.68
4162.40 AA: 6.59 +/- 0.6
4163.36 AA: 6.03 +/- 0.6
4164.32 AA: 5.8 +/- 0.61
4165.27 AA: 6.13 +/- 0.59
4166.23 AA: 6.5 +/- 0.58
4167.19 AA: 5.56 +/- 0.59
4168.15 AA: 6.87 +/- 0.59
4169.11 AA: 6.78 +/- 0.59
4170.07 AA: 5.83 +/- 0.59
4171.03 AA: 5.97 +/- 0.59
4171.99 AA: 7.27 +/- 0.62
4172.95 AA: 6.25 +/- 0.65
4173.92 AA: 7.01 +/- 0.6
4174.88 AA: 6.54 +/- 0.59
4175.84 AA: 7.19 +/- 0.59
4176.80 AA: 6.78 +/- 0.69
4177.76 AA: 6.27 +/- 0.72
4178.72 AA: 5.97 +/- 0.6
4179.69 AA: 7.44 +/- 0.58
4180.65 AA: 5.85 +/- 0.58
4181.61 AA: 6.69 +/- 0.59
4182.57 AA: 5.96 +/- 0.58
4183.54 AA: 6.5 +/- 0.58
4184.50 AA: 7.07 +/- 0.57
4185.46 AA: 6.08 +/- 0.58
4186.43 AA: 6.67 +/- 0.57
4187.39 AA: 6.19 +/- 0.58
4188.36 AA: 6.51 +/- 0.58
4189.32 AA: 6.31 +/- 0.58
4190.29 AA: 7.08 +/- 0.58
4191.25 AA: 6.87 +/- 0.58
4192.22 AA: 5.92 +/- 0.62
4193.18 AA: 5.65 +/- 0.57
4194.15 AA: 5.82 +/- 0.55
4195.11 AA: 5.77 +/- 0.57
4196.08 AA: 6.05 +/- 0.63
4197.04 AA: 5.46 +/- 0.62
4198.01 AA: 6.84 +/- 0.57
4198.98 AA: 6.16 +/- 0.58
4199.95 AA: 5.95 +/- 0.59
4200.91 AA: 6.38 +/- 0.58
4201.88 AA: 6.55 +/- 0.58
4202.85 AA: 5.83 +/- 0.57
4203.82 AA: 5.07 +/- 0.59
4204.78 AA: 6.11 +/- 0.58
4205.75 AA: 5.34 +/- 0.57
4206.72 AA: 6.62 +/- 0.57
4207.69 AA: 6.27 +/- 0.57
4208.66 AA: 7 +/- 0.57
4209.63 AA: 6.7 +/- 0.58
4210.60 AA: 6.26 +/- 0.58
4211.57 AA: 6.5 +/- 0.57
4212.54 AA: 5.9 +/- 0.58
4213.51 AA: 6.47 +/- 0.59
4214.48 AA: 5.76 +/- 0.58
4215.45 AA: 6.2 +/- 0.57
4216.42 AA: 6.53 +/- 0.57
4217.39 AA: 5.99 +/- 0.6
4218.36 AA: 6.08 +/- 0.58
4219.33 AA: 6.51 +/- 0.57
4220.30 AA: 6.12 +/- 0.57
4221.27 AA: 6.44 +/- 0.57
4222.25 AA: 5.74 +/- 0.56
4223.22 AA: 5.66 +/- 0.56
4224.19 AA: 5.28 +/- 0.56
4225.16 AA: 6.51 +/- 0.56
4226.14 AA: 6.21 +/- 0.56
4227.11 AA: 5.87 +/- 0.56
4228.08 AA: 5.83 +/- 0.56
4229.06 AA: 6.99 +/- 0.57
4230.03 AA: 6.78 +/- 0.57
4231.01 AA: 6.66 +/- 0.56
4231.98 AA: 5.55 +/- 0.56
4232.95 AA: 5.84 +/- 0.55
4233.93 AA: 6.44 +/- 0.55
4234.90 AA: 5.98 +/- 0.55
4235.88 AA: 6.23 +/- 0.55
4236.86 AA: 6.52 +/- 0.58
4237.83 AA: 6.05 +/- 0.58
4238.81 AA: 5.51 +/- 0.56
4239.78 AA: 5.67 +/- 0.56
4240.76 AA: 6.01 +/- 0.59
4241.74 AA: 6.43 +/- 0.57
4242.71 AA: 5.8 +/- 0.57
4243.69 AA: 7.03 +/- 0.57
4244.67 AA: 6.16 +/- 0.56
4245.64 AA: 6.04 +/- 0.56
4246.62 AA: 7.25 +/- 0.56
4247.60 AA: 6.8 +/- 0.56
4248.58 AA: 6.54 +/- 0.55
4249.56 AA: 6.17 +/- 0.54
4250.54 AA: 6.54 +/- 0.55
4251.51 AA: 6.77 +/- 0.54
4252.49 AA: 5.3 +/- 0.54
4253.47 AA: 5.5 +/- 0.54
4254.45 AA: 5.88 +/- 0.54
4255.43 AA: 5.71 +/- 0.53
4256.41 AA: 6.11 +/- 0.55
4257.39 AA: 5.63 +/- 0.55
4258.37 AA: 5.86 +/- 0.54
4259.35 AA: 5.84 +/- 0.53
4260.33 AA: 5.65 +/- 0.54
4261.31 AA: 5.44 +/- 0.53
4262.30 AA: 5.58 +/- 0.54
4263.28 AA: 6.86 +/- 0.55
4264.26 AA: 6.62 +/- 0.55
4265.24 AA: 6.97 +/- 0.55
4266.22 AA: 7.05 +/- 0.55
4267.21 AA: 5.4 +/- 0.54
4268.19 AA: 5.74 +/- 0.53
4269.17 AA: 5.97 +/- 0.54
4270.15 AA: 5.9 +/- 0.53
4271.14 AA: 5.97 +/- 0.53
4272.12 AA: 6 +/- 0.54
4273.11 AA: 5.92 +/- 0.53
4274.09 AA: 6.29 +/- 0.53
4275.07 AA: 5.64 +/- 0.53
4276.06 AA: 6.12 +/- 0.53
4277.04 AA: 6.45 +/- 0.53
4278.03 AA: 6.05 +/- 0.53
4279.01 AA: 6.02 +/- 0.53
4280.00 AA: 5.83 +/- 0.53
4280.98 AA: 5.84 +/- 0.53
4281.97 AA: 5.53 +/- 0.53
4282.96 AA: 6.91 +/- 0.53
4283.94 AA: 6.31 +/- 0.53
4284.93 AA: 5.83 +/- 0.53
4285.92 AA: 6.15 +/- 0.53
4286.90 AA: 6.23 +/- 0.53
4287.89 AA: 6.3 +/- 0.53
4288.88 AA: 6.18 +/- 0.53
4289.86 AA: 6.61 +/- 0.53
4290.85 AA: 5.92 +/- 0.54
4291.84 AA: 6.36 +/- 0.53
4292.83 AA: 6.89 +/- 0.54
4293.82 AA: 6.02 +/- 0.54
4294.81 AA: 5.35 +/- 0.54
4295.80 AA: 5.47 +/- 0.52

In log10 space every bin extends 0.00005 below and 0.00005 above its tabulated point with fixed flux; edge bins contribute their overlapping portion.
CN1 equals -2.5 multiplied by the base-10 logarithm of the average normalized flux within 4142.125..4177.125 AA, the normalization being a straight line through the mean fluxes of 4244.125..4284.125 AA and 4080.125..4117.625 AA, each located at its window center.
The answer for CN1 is 0.10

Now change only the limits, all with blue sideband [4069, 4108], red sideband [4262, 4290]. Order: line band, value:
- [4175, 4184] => 0.05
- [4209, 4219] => 0.05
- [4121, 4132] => 0.12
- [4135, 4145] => 0.11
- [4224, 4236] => 0.05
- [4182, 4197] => 0.08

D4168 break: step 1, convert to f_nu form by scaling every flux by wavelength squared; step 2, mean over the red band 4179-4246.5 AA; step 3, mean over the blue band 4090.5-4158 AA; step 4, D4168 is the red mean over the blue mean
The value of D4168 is 0.9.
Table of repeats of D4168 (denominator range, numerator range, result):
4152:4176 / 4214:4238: 0.99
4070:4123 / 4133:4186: 0.90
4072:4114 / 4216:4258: 0.88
